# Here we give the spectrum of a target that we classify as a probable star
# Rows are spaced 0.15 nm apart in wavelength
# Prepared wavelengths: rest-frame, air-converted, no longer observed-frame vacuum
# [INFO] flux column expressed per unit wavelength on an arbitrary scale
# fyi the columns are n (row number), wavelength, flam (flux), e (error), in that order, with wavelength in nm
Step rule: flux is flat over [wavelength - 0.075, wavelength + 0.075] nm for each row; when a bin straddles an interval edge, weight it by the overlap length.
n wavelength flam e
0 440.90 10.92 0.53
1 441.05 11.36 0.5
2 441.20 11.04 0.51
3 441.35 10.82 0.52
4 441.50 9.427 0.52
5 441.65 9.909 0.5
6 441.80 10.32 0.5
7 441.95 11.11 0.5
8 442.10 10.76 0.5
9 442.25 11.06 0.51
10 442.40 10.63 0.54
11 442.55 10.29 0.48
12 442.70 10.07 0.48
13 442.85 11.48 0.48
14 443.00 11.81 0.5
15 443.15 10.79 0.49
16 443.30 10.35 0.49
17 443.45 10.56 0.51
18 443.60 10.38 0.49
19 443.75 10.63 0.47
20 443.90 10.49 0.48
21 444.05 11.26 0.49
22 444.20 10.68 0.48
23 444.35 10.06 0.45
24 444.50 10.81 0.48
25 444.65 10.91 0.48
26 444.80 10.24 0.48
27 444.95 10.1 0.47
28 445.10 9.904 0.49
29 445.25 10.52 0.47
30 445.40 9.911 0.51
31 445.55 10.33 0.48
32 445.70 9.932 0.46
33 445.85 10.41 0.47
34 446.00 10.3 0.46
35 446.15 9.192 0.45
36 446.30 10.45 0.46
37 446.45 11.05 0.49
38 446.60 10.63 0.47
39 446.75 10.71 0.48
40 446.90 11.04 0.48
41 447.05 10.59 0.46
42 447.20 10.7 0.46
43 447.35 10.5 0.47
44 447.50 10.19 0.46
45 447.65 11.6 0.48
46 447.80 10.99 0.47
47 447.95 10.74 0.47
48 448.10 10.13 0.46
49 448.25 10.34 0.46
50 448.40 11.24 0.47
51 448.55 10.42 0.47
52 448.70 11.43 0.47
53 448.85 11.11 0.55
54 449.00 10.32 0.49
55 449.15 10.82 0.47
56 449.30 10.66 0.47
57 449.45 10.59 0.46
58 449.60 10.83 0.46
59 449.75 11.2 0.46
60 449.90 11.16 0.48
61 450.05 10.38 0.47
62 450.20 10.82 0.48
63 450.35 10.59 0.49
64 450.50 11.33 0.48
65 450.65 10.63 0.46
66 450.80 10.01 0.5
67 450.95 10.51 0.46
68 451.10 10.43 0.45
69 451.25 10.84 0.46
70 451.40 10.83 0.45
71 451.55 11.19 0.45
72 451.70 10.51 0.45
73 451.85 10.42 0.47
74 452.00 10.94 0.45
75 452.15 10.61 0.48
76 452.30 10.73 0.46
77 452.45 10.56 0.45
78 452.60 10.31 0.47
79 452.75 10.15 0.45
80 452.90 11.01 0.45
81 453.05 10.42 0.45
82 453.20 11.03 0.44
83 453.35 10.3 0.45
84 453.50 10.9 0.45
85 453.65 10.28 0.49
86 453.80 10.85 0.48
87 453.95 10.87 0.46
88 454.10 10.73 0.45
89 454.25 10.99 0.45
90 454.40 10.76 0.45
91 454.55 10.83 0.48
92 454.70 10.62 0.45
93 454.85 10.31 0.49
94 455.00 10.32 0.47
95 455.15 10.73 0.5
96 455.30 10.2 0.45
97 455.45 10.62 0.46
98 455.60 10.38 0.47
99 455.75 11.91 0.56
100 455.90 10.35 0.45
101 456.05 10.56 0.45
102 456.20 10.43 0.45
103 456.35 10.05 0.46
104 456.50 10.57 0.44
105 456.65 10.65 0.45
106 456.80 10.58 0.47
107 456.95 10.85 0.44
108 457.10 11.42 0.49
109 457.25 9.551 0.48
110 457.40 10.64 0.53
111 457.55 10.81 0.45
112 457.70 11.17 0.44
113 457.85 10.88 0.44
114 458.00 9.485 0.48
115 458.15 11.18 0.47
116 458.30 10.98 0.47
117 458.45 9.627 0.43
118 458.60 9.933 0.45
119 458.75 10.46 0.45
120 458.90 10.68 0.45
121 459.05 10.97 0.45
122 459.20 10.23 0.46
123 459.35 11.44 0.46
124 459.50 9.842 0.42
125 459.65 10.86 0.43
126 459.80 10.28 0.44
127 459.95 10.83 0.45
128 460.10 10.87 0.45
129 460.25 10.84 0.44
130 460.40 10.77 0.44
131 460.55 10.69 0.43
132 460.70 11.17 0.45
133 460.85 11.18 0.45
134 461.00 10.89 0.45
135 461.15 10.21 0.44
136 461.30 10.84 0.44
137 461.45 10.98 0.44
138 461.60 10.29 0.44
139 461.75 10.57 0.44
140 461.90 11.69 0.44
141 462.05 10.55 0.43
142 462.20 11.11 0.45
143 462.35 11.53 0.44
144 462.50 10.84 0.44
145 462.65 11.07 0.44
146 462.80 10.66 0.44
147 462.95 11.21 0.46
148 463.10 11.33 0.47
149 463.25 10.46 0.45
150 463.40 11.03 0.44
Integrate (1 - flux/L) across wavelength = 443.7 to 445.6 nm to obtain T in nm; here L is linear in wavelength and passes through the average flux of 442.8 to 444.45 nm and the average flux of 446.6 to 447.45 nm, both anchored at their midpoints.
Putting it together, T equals 0.05 nm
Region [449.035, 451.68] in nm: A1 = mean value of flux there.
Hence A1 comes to 10.7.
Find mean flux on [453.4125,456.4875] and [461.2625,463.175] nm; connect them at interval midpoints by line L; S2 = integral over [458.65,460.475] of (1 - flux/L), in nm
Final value 0.03 nm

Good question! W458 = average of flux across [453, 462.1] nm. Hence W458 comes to 10.7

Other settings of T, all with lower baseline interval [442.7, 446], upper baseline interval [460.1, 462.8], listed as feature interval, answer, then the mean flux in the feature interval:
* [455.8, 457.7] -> 0.04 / 10.6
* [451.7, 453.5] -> 0.02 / 10.6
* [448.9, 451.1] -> -0.01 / 10.7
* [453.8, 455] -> 0.00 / 10.7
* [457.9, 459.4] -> 0.05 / 10.5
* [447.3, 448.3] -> 0.00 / 10.7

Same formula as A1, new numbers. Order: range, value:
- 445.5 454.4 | 10.7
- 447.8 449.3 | 10.7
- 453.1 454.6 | 10.7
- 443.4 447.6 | 10.5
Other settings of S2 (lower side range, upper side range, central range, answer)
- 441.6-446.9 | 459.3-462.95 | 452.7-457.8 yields 0.04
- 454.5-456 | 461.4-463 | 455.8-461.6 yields 0.09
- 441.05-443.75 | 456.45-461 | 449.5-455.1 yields -0.01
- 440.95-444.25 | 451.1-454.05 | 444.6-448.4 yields 0.08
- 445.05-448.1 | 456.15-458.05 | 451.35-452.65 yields -0.02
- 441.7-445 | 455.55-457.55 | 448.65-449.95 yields -0.03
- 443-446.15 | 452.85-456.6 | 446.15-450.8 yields -0.10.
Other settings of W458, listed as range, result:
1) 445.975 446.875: 10.4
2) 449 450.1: 10.8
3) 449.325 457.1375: 10.7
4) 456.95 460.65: 10.6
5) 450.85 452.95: 10.6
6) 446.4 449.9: 10.8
